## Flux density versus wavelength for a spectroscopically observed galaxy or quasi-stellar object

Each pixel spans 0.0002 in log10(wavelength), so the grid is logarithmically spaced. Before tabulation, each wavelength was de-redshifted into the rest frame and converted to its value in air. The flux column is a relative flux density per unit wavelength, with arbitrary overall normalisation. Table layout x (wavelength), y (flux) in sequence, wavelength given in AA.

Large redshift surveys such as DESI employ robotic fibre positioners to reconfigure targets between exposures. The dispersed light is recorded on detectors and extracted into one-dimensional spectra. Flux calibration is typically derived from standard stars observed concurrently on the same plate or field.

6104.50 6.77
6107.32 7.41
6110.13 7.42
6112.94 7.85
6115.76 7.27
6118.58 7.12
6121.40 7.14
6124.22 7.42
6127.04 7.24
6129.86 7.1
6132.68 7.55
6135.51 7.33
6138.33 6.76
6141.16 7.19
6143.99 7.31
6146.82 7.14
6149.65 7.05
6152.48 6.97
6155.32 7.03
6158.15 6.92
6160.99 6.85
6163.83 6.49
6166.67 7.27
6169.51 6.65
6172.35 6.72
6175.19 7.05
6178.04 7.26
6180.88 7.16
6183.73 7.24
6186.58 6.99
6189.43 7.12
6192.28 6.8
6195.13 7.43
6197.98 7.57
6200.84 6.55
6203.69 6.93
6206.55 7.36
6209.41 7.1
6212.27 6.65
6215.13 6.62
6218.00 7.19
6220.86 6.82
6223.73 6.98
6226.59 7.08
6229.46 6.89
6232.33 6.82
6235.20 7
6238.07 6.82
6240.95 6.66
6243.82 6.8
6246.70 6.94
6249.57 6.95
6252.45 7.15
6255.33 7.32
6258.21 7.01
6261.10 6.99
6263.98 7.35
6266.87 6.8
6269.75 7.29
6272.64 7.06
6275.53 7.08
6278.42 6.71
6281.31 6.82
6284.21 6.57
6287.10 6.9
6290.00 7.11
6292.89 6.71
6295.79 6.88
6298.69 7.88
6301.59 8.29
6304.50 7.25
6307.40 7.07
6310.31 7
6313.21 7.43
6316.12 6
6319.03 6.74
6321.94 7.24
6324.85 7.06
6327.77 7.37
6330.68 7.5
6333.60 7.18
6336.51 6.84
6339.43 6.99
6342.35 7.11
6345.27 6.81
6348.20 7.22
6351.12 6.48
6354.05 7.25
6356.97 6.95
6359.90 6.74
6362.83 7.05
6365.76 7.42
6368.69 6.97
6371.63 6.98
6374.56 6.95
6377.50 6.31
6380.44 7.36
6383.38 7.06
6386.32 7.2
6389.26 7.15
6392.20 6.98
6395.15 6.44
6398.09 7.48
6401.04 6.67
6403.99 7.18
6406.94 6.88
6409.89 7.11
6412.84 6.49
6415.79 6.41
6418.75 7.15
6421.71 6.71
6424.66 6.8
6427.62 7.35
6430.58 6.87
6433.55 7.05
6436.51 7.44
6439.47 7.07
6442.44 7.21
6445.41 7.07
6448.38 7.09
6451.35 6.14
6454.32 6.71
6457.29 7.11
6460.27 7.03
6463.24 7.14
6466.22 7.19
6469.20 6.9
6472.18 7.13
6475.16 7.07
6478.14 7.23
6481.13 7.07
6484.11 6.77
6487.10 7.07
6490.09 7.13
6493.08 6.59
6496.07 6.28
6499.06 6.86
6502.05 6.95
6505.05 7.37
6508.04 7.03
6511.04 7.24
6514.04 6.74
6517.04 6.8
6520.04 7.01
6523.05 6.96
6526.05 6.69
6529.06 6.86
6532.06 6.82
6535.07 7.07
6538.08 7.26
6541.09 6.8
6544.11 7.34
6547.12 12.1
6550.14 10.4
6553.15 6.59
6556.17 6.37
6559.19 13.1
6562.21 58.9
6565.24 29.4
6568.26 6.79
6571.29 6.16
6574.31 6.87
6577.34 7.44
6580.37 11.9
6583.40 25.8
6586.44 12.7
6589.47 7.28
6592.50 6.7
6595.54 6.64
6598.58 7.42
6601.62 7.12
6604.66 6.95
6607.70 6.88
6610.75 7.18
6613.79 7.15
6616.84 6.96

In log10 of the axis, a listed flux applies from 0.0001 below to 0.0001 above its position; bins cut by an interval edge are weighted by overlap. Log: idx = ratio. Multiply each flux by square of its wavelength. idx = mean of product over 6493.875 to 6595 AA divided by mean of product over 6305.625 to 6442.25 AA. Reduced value 1.6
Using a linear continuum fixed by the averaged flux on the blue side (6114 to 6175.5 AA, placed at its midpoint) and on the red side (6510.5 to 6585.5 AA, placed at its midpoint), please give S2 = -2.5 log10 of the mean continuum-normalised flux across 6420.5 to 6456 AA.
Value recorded 0.424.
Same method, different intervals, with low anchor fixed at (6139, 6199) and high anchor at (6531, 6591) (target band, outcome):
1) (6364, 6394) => 0.40 mag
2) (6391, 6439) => 0.47 mag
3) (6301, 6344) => 0.30 mag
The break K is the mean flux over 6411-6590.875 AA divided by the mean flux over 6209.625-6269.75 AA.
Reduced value 1.28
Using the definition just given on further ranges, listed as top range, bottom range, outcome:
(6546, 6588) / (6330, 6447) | 2.19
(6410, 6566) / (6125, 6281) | 1.22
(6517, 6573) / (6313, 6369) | 1.66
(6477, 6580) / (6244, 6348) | 1.36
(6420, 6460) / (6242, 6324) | 0.99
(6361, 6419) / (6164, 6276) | 0.99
